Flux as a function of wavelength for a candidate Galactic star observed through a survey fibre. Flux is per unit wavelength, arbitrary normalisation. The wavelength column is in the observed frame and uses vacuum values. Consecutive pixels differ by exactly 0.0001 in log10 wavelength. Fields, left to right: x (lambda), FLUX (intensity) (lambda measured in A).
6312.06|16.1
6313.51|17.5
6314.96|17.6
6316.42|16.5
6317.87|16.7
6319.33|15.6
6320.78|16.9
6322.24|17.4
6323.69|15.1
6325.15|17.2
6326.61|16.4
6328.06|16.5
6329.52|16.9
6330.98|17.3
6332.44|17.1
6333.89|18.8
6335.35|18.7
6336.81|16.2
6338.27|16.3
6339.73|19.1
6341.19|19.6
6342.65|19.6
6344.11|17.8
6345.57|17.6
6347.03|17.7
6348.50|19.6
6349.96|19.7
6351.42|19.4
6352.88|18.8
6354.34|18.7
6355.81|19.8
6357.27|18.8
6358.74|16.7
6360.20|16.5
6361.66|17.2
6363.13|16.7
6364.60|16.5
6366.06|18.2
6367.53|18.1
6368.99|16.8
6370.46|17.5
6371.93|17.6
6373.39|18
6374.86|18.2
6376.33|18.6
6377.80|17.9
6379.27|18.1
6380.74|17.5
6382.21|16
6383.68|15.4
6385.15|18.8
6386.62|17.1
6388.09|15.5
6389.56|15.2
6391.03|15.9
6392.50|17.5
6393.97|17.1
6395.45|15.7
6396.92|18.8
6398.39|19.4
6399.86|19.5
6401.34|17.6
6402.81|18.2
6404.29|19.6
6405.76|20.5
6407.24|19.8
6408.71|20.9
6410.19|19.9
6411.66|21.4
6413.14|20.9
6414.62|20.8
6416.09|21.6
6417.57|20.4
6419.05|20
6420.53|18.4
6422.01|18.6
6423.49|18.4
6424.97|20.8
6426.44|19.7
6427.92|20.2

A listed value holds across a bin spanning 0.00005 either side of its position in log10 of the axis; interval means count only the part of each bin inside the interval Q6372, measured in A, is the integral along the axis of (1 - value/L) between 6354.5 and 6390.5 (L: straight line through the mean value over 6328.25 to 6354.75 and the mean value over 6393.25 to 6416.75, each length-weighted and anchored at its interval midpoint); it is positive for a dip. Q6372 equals 2.8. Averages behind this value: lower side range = 18.2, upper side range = 19.5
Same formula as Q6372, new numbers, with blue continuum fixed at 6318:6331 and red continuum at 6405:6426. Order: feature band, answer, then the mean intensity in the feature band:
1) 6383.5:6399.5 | 1.8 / 17.1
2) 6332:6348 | -0.9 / 18.1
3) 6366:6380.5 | 0.5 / 17.9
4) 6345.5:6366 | -0.4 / 18.1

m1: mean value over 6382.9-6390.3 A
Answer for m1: 16.4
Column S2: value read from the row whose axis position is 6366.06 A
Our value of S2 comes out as 18.2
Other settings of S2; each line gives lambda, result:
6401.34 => 17.6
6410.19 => 19.9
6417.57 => 20.4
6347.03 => 17.7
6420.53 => 18.4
